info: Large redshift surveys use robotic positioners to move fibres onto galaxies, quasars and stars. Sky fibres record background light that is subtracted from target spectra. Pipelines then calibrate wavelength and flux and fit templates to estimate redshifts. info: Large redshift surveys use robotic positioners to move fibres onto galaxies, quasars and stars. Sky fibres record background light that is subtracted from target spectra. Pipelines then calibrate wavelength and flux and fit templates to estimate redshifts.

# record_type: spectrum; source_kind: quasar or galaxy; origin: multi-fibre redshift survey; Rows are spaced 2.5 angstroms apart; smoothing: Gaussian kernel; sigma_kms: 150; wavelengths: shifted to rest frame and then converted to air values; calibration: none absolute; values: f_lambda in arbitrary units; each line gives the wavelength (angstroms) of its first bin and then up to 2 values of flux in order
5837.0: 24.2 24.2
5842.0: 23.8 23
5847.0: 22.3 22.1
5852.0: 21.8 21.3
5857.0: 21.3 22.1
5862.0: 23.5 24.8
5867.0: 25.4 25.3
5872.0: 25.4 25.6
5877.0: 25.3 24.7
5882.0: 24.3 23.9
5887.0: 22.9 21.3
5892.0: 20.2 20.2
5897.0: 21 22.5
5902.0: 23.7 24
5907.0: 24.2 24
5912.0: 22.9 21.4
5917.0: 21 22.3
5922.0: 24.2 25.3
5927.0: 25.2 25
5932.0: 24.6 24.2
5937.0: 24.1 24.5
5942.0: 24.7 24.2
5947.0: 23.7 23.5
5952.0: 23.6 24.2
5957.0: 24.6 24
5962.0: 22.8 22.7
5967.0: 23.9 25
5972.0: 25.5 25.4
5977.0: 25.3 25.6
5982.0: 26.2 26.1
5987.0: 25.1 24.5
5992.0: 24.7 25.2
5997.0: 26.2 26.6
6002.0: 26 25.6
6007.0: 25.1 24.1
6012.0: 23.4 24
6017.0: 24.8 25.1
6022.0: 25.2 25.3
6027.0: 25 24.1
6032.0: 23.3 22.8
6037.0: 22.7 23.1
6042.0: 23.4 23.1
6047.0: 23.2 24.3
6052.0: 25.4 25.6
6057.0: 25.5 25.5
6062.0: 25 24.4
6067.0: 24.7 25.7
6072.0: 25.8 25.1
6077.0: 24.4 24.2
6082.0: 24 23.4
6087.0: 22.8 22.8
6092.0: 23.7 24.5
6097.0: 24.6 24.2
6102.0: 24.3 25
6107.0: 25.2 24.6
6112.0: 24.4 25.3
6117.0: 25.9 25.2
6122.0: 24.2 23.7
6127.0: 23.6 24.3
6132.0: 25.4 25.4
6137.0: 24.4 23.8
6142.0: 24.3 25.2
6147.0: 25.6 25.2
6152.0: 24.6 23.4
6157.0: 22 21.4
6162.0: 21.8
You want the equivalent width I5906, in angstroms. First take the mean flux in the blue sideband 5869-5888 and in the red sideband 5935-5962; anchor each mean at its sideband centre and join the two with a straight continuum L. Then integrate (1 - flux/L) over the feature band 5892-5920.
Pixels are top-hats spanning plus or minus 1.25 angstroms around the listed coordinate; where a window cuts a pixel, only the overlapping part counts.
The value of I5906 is 2.4 angstroms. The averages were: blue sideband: 24.7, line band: 22.4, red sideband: 24.1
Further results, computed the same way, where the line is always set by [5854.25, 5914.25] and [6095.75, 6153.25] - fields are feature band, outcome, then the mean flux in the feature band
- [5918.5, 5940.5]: -0.8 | 24.4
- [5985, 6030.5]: -1.9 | 25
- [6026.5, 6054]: 0.6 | 23.7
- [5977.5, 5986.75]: -0.7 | 25.8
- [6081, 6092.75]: 0.6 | 23.3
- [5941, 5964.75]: -0.1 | 23.8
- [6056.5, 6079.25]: -0.6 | 25.1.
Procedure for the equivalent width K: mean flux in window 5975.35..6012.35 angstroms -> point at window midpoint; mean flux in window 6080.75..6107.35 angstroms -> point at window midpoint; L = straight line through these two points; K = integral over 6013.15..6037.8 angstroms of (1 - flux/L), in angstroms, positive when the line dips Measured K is 0.67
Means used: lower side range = 25.4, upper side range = 24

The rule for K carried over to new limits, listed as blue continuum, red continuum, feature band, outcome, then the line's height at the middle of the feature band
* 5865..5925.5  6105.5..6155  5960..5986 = -1.1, 23.8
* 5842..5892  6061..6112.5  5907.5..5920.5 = 0.7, 23.6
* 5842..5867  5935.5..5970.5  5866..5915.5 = -0.6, 23.2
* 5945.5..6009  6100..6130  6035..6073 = 0.4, 24.7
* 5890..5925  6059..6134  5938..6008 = -4.7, 23.2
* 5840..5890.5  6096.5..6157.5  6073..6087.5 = 0.2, 24.4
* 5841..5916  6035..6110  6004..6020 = -0.4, 24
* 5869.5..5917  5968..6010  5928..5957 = 0.1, 24.3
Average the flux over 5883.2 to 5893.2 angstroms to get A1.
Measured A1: 22.1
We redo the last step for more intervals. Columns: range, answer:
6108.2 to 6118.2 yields 25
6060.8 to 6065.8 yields 24.7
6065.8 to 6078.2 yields 25.1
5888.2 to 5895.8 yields 20.6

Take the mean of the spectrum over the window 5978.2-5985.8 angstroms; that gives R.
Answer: 26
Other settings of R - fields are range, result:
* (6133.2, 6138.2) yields 24.9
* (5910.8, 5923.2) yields 22.4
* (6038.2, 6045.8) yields 23.2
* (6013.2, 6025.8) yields 24.9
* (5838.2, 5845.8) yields 23.7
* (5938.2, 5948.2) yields 24.3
